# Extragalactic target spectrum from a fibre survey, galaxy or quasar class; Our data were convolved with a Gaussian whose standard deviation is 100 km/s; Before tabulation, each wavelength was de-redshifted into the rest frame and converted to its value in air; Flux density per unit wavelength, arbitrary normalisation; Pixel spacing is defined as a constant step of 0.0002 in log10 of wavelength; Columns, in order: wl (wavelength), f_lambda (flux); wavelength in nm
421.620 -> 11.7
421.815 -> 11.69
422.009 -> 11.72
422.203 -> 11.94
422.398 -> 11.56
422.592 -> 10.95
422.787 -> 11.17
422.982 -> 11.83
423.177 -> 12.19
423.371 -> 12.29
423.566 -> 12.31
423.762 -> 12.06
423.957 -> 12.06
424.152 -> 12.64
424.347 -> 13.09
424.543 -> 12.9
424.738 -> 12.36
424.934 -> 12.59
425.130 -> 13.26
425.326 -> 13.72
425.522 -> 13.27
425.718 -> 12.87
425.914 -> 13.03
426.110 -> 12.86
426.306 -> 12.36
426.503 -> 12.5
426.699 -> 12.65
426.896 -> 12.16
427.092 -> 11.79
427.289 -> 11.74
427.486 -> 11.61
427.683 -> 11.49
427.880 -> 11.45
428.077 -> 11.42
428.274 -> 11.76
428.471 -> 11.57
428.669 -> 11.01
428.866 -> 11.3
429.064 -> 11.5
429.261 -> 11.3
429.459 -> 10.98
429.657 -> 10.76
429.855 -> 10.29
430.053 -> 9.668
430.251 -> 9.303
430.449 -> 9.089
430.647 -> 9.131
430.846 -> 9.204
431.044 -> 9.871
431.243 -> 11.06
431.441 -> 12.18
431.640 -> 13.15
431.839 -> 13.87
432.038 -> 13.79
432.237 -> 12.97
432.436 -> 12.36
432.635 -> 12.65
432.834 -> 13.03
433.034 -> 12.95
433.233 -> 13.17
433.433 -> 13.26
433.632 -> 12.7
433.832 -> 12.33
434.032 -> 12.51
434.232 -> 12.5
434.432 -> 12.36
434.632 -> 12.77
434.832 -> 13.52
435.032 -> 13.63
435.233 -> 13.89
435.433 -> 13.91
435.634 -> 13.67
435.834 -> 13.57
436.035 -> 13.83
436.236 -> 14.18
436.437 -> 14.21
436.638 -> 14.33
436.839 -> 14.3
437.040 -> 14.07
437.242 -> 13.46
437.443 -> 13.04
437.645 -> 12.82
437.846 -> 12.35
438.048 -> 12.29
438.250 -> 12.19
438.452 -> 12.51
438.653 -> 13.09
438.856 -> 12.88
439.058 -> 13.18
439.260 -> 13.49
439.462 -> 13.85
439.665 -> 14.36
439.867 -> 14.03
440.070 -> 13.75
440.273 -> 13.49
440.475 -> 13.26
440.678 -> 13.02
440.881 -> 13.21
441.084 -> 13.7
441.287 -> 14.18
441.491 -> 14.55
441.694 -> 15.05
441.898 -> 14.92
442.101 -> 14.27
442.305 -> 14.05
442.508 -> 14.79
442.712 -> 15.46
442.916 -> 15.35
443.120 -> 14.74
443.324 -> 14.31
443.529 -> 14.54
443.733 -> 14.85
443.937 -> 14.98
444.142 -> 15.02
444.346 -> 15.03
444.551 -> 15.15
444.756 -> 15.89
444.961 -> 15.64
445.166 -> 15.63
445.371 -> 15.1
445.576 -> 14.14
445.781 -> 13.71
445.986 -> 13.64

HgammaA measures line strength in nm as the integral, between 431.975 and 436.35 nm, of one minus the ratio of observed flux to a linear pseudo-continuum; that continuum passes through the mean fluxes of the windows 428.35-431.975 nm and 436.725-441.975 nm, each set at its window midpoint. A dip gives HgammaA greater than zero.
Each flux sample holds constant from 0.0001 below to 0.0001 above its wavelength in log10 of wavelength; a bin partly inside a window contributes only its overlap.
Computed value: -0.416 nm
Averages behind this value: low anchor 10.9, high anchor 13.5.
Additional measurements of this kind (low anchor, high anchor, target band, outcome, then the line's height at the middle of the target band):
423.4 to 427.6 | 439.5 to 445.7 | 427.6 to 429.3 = 0.19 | 12.9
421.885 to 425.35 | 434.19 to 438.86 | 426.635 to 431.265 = 0.65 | 12.7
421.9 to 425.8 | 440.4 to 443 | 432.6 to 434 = 0.05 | 13.4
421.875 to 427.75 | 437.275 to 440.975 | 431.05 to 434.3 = 0.02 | 12.8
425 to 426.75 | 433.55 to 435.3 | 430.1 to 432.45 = 0.30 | 12.9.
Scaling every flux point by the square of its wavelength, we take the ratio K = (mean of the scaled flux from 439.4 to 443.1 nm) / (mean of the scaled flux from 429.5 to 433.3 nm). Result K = 1.29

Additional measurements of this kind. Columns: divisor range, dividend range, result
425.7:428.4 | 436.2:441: 1.17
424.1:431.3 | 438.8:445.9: 1.33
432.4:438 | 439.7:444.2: 1.11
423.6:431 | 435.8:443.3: 1.25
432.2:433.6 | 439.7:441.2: 1.09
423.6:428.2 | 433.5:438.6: 1.12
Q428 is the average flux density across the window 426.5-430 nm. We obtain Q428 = 11.5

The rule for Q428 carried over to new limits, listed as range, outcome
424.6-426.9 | 12.8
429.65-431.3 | 9.73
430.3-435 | 12.2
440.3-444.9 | 14.6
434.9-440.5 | 13.5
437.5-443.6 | 13.8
